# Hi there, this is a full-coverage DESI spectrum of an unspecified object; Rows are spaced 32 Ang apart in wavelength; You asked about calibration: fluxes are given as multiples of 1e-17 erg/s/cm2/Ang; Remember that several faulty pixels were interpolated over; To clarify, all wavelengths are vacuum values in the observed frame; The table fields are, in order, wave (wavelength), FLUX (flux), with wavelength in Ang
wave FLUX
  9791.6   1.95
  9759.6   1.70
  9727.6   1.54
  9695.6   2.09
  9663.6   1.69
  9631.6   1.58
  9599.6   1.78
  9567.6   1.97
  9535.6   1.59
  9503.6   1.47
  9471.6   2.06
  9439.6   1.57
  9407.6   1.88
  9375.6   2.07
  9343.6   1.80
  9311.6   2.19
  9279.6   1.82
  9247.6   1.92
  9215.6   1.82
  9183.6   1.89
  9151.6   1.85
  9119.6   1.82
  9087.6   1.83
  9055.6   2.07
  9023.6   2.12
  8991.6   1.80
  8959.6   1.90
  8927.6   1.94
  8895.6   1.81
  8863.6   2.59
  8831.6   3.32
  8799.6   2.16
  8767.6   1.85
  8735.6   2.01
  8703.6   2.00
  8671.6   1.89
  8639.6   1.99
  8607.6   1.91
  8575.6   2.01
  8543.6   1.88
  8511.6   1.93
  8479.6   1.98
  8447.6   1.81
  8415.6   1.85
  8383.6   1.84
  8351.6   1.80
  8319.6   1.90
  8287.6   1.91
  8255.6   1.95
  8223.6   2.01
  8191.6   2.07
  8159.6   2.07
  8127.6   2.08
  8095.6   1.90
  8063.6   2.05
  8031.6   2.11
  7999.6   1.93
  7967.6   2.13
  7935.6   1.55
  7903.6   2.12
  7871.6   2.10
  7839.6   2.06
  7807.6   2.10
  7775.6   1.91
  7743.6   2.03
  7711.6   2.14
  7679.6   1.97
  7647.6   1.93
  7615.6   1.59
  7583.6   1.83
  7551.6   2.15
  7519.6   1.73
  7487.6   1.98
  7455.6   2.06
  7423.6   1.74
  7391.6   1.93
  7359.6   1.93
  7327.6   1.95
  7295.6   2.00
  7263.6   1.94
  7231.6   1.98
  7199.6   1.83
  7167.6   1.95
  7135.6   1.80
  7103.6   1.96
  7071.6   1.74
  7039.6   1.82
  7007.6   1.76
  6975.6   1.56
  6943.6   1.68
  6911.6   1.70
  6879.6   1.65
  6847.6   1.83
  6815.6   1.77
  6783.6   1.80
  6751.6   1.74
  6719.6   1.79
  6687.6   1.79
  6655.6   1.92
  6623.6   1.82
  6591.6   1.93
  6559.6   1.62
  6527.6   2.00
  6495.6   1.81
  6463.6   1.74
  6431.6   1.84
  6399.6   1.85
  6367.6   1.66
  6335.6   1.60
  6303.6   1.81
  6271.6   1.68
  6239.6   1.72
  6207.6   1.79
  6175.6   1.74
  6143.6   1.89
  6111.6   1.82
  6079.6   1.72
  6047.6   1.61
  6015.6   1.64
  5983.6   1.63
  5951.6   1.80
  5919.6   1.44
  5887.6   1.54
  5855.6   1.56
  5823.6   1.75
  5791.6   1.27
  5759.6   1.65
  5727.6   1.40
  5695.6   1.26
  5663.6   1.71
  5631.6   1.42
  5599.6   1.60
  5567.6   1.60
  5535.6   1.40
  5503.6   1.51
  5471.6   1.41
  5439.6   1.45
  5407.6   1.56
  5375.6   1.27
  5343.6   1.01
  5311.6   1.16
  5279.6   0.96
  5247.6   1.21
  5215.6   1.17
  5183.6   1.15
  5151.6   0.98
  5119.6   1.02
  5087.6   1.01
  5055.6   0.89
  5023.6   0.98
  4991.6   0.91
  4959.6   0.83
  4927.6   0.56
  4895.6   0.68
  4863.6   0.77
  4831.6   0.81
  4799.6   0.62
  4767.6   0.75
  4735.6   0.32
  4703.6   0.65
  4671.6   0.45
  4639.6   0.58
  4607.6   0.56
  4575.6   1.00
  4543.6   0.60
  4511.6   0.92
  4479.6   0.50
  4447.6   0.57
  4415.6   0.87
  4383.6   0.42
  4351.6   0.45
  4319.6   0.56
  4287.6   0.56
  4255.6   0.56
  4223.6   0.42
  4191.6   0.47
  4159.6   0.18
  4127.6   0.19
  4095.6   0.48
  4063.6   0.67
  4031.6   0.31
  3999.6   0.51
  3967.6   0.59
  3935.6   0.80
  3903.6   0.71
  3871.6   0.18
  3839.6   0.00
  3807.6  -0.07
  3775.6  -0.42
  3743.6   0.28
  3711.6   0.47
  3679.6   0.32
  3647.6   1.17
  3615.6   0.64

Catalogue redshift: 0.34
